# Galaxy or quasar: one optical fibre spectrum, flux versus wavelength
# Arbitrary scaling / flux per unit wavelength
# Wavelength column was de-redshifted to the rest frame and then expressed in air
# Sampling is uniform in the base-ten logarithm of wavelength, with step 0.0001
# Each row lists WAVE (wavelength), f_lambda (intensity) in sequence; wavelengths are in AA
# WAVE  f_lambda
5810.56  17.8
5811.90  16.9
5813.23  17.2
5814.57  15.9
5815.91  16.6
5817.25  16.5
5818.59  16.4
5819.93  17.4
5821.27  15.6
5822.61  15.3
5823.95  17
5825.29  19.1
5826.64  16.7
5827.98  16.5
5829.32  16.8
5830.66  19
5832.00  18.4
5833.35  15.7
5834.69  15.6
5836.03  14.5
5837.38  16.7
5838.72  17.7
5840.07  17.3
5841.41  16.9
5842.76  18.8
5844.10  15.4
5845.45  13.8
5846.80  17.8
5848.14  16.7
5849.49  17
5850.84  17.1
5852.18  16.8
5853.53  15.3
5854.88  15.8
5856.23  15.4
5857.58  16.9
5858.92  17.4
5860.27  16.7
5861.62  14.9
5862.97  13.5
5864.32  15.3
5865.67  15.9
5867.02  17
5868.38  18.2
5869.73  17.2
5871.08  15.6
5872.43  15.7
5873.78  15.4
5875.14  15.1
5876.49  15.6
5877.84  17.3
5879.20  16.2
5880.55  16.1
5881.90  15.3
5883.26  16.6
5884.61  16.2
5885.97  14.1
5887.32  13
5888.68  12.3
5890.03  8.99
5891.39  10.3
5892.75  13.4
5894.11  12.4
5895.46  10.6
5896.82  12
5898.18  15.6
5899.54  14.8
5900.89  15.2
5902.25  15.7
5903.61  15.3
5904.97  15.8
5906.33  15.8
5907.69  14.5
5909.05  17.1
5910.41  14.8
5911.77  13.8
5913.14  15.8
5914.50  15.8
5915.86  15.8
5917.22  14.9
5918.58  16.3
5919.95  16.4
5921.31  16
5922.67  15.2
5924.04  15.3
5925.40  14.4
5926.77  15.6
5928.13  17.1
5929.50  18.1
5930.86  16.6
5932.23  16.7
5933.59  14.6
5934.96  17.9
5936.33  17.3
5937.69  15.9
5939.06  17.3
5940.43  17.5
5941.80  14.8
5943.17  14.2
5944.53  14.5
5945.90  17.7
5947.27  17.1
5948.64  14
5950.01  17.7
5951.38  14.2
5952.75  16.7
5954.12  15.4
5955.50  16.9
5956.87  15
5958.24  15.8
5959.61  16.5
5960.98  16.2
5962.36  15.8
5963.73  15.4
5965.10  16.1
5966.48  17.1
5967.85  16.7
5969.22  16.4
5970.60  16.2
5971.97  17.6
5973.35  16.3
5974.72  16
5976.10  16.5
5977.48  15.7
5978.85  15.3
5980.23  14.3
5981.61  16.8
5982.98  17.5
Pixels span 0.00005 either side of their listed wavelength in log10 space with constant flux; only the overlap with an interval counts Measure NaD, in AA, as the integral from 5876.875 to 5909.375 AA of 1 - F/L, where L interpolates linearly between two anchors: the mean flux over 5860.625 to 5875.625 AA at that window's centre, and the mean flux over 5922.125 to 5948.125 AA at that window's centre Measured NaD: 3.3 AA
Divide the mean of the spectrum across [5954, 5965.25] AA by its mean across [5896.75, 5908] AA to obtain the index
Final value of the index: 1.1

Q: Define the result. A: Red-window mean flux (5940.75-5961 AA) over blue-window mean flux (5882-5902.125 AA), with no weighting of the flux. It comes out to 1.18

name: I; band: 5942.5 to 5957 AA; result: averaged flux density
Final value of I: 15.8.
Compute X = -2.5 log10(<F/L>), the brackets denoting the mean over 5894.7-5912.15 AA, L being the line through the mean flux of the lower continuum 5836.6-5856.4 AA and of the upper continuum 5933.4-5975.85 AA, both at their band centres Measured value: 0.12 mag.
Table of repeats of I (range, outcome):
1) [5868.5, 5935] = 15.1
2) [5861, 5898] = 14.6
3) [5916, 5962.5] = 16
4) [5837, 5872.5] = 16.4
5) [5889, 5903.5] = 13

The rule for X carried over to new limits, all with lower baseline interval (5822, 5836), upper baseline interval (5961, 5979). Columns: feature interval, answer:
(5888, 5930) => 0.130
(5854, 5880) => 0.045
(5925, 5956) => 0.014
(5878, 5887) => 0.062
